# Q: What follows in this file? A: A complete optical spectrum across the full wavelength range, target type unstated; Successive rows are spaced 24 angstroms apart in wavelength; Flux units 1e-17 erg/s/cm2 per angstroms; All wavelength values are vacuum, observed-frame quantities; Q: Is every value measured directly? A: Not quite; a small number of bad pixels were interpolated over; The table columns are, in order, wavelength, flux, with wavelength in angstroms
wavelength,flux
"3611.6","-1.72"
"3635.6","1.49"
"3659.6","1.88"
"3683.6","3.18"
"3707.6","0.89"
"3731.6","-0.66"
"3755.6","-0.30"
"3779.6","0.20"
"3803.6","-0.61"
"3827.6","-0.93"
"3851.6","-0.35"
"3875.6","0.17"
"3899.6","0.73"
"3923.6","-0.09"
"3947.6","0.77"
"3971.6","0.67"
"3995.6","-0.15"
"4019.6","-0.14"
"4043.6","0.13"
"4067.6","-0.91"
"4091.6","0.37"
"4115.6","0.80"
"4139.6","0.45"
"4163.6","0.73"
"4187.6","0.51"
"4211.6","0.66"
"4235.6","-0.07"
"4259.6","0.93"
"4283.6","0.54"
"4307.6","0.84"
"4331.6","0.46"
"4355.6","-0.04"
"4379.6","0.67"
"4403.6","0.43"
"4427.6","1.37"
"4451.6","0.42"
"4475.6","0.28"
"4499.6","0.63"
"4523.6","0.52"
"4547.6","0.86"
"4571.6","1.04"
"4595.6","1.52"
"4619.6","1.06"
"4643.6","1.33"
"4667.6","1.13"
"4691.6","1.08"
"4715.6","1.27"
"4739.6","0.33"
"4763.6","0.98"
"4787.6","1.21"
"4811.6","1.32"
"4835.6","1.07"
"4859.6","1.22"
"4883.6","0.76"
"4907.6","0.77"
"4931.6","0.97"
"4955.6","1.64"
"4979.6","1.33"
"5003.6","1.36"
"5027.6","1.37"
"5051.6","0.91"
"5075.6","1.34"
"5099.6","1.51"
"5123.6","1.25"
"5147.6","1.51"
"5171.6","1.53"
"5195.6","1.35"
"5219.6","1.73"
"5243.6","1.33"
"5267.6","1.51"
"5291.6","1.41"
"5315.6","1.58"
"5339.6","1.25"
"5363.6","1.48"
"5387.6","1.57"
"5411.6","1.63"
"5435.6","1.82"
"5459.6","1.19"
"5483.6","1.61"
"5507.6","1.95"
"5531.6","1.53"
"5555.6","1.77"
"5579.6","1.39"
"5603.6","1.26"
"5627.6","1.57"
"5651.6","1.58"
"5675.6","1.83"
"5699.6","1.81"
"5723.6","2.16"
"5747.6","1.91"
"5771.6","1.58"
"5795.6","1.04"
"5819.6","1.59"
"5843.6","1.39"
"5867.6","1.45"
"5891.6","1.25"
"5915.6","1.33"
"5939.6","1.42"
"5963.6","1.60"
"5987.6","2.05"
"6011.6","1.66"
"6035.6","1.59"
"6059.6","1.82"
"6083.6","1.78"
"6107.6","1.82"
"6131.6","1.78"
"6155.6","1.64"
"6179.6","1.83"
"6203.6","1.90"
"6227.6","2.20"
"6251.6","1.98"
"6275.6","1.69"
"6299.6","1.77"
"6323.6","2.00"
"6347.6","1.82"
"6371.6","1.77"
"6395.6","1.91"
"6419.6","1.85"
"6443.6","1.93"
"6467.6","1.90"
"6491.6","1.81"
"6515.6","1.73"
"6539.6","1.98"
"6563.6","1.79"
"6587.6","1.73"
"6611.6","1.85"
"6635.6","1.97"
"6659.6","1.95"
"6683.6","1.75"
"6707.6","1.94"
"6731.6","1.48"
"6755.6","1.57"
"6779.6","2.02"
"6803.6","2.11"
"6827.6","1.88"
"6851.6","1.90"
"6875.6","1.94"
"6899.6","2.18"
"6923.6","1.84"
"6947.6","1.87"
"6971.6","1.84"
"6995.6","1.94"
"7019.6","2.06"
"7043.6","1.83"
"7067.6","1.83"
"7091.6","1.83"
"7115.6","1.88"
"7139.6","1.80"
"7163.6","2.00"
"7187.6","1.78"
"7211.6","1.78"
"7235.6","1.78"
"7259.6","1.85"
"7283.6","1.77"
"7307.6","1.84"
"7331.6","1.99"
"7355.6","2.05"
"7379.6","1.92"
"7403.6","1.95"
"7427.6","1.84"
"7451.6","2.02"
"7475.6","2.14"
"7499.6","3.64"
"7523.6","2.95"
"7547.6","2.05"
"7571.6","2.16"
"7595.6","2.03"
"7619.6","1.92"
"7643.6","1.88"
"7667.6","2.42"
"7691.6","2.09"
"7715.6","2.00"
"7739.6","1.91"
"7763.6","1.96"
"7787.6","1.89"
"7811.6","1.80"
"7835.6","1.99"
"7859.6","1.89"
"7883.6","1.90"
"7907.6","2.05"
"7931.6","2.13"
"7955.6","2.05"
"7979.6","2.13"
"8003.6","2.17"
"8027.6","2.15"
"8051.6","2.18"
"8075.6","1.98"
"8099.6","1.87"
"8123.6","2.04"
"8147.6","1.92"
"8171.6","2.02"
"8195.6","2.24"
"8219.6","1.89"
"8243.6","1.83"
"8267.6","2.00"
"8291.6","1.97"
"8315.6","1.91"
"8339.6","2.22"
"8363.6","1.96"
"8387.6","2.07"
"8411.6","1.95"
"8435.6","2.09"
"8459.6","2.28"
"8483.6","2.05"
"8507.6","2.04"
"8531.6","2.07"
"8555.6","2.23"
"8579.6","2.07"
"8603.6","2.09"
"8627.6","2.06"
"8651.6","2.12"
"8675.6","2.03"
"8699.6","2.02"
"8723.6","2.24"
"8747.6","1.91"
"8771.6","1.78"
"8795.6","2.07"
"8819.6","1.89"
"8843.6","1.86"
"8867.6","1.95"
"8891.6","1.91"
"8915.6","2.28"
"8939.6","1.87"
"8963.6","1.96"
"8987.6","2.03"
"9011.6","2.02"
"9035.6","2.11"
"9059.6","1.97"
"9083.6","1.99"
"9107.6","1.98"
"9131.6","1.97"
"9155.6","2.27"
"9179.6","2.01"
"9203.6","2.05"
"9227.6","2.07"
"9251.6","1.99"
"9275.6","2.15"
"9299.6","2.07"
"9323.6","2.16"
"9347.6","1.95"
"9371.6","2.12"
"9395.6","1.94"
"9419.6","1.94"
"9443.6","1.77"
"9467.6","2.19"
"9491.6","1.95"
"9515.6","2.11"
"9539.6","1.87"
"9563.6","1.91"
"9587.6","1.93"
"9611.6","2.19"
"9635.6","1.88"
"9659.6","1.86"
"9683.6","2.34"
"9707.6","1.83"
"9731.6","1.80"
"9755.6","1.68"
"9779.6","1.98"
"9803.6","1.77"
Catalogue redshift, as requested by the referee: 0.14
